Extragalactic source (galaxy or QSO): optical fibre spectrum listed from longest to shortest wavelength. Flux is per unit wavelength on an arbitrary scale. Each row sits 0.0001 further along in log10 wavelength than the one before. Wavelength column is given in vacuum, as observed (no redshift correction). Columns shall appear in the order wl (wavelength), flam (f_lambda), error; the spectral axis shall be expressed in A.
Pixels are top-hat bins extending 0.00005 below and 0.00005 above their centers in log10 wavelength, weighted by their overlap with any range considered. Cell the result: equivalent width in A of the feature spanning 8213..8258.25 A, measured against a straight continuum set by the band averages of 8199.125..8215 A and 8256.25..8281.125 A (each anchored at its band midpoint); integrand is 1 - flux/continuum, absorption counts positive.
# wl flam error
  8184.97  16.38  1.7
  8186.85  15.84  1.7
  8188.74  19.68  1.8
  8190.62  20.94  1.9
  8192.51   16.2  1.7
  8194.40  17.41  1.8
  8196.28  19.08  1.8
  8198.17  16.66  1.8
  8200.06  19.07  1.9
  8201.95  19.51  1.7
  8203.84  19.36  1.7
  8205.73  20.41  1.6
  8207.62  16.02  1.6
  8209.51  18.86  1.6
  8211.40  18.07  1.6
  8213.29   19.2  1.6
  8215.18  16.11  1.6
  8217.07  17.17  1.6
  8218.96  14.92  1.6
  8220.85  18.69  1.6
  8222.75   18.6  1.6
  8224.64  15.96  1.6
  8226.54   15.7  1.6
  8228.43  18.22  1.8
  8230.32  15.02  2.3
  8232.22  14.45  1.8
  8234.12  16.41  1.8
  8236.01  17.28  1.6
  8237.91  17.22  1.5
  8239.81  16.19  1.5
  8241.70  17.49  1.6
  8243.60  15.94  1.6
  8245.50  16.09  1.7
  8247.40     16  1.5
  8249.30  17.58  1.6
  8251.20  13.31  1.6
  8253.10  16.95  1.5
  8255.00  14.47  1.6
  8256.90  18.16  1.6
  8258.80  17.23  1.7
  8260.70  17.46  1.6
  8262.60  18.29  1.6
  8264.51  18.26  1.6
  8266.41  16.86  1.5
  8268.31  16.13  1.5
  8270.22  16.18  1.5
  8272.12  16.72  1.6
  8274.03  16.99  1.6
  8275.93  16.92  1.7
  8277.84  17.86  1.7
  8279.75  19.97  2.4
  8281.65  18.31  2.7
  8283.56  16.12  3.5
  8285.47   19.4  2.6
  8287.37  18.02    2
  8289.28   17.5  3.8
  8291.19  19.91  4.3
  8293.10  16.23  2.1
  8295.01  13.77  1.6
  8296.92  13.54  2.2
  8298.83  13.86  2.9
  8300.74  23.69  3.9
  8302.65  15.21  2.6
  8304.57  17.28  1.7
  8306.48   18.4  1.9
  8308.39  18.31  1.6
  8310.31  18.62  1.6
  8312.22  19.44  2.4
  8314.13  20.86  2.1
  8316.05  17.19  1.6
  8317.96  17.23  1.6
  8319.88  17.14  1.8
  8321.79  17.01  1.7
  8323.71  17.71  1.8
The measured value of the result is 4.0 A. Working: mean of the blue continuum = 18.7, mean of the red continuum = 17.5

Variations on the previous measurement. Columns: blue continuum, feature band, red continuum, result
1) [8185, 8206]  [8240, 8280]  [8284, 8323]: 2.45 A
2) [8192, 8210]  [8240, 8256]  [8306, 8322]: 2.01 A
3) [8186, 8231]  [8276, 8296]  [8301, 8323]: 0.36 A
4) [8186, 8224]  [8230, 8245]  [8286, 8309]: 1.23 A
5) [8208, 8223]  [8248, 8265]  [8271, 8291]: 0.92 A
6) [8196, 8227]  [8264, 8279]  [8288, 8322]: 0.55 A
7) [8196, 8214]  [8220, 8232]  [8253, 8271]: 0.77 A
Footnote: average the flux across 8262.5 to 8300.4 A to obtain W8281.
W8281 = 17.1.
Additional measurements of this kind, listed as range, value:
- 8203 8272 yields 16.9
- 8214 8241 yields 16.6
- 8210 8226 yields 17.3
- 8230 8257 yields 16.1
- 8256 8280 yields 17.4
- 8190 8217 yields 18.3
